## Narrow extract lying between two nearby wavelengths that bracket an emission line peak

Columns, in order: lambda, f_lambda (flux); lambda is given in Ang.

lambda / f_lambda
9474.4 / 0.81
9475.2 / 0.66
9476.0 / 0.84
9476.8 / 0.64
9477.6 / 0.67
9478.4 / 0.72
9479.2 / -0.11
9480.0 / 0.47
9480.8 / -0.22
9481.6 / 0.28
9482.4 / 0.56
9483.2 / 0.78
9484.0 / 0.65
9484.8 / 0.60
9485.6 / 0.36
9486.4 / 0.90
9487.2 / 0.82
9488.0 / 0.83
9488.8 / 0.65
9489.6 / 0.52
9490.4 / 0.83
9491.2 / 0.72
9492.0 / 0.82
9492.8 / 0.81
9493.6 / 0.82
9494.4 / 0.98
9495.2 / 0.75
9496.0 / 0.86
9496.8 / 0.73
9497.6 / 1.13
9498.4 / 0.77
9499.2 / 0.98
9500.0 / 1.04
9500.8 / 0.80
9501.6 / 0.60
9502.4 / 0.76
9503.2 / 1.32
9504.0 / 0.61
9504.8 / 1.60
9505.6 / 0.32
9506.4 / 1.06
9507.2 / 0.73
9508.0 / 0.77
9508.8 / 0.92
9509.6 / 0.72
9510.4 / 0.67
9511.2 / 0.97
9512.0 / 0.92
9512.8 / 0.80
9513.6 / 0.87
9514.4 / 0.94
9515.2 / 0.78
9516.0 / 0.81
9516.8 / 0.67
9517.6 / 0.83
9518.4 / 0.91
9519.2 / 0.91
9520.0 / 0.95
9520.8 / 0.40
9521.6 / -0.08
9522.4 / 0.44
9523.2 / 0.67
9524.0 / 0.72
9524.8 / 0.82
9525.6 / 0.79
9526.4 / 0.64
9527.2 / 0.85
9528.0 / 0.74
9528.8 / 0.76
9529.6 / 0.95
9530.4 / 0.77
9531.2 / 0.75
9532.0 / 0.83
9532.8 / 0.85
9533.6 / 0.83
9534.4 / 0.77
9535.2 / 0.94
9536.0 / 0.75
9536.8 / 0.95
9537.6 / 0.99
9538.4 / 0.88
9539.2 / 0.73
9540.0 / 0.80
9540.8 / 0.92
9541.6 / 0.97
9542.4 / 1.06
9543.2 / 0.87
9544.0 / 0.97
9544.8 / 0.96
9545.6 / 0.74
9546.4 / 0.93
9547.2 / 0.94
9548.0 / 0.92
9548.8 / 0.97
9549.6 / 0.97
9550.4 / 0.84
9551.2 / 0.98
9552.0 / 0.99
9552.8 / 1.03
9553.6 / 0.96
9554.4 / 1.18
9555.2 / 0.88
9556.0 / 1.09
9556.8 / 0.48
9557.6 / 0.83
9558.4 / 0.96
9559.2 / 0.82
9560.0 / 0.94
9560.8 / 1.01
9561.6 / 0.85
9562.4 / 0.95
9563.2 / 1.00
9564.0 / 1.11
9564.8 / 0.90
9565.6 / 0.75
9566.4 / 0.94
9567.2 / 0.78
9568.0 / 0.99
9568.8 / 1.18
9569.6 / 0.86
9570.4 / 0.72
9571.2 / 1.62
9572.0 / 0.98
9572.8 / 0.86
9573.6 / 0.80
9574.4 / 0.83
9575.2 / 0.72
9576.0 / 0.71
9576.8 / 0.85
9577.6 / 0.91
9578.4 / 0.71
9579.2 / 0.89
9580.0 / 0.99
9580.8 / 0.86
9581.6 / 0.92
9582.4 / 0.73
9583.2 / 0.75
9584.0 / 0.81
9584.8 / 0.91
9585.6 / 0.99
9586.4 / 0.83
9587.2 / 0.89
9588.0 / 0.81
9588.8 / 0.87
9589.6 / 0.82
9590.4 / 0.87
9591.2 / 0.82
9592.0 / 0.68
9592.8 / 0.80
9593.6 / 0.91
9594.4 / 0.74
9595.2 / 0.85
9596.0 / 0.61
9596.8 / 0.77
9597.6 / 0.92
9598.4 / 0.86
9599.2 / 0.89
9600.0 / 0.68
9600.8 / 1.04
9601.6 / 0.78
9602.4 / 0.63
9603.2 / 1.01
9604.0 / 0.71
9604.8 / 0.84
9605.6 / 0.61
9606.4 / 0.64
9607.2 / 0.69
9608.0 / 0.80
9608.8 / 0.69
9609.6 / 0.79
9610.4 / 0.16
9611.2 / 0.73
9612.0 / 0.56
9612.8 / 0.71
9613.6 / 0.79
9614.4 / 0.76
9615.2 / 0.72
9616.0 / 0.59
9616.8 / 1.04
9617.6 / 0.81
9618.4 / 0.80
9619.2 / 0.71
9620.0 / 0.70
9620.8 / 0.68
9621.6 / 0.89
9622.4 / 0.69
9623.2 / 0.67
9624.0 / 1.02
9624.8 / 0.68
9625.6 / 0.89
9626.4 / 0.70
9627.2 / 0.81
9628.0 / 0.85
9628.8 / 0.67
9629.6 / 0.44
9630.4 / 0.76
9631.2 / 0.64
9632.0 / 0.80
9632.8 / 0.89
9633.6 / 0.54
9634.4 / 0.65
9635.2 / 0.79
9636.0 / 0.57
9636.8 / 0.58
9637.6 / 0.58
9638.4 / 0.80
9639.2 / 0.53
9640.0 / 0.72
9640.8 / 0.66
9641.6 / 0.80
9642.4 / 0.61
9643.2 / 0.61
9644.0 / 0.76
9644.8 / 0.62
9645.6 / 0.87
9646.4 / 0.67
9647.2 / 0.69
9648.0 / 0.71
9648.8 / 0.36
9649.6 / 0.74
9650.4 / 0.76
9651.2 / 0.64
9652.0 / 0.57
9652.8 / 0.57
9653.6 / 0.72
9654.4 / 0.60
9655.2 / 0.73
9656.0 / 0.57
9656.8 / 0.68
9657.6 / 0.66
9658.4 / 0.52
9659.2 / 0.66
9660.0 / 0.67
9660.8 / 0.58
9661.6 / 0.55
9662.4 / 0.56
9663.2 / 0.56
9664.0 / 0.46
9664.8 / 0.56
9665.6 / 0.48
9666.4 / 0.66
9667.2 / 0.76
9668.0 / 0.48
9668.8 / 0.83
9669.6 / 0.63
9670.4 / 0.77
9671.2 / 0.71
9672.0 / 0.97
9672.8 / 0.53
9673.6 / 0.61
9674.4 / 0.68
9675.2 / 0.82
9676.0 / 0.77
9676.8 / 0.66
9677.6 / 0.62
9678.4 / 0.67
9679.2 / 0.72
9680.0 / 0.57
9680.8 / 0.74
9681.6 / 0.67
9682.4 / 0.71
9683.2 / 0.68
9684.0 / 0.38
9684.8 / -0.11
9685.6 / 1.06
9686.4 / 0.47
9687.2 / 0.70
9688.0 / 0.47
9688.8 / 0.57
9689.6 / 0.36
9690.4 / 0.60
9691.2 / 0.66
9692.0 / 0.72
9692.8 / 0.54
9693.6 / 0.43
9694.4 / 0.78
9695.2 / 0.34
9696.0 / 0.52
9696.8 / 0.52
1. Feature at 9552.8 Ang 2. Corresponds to C III]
